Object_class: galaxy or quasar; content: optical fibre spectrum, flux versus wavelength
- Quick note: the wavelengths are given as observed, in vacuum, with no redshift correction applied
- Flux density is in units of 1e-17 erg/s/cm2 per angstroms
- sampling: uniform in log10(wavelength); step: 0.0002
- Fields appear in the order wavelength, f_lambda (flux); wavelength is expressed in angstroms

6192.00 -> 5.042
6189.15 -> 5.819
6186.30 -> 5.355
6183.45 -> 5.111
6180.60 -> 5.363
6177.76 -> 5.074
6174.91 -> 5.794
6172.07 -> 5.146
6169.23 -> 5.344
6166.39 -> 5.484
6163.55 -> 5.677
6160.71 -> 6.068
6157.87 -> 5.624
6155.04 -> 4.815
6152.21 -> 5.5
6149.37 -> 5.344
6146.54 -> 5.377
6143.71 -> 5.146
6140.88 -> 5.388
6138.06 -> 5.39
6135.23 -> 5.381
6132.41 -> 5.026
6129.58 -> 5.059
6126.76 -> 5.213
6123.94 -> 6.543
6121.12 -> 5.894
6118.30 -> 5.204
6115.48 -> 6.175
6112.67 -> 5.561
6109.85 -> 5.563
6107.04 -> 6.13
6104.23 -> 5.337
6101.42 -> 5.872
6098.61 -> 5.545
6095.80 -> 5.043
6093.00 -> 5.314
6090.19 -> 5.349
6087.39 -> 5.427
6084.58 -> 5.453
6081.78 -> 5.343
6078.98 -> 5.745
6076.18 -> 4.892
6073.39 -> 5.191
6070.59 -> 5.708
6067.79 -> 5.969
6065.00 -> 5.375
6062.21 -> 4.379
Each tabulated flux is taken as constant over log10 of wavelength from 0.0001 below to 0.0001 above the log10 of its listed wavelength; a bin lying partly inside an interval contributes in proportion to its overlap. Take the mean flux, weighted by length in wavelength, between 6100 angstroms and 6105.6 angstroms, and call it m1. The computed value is 5.61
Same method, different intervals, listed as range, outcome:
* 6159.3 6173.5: 5.54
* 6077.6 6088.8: 5.49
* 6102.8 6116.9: 5.75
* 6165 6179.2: 5.37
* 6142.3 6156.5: 5.24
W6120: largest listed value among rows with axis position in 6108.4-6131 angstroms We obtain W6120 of 6.543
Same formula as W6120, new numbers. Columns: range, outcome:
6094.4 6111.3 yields 6.13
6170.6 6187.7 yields 5.794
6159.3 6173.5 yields 6.068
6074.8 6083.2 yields 5.745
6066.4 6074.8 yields 5.969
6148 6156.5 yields 5.5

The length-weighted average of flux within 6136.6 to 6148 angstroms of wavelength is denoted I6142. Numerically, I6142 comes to 5.33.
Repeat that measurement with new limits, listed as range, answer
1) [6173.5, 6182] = 5.41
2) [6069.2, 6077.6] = 5.27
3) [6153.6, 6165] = 5.55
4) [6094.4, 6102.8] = 5.49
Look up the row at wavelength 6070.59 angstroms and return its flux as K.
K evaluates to 5.708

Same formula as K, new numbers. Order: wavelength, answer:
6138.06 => 5.39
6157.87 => 5.624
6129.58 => 5.059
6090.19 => 5.349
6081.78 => 5.343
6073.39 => 5.191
